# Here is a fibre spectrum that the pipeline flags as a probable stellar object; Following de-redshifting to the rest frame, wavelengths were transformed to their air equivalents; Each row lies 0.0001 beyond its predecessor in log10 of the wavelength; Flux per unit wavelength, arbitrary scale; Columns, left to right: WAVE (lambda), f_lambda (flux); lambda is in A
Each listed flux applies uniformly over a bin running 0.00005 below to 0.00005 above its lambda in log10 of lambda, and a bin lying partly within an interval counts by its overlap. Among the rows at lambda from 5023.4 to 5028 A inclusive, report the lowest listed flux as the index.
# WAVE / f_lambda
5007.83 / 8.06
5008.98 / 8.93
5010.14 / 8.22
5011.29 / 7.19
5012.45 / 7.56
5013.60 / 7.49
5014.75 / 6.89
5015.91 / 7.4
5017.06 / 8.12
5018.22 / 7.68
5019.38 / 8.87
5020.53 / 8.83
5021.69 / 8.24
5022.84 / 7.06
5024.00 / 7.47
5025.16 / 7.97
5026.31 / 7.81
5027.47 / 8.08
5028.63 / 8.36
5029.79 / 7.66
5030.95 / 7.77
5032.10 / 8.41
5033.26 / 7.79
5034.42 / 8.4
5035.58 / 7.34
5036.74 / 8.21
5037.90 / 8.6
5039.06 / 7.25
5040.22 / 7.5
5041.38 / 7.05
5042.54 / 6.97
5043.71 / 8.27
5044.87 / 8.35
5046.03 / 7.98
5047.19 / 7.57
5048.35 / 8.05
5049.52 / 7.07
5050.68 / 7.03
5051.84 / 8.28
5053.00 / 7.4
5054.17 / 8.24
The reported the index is 7.47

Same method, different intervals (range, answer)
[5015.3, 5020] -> 7.4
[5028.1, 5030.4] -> 7.66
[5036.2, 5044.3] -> 6.97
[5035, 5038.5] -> 7.34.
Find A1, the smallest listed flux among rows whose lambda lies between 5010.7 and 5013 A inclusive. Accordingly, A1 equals 7.19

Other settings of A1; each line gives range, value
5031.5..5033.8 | 7.79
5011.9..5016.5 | 6.89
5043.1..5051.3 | 7.03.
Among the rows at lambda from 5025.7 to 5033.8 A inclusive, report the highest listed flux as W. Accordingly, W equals 8.41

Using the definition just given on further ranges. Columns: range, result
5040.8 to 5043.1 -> 7.05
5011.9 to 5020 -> 8.87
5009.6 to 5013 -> 8.22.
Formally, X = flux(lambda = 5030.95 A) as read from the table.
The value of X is 7.77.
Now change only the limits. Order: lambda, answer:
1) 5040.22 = 7.5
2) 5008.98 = 8.93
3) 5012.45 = 7.56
